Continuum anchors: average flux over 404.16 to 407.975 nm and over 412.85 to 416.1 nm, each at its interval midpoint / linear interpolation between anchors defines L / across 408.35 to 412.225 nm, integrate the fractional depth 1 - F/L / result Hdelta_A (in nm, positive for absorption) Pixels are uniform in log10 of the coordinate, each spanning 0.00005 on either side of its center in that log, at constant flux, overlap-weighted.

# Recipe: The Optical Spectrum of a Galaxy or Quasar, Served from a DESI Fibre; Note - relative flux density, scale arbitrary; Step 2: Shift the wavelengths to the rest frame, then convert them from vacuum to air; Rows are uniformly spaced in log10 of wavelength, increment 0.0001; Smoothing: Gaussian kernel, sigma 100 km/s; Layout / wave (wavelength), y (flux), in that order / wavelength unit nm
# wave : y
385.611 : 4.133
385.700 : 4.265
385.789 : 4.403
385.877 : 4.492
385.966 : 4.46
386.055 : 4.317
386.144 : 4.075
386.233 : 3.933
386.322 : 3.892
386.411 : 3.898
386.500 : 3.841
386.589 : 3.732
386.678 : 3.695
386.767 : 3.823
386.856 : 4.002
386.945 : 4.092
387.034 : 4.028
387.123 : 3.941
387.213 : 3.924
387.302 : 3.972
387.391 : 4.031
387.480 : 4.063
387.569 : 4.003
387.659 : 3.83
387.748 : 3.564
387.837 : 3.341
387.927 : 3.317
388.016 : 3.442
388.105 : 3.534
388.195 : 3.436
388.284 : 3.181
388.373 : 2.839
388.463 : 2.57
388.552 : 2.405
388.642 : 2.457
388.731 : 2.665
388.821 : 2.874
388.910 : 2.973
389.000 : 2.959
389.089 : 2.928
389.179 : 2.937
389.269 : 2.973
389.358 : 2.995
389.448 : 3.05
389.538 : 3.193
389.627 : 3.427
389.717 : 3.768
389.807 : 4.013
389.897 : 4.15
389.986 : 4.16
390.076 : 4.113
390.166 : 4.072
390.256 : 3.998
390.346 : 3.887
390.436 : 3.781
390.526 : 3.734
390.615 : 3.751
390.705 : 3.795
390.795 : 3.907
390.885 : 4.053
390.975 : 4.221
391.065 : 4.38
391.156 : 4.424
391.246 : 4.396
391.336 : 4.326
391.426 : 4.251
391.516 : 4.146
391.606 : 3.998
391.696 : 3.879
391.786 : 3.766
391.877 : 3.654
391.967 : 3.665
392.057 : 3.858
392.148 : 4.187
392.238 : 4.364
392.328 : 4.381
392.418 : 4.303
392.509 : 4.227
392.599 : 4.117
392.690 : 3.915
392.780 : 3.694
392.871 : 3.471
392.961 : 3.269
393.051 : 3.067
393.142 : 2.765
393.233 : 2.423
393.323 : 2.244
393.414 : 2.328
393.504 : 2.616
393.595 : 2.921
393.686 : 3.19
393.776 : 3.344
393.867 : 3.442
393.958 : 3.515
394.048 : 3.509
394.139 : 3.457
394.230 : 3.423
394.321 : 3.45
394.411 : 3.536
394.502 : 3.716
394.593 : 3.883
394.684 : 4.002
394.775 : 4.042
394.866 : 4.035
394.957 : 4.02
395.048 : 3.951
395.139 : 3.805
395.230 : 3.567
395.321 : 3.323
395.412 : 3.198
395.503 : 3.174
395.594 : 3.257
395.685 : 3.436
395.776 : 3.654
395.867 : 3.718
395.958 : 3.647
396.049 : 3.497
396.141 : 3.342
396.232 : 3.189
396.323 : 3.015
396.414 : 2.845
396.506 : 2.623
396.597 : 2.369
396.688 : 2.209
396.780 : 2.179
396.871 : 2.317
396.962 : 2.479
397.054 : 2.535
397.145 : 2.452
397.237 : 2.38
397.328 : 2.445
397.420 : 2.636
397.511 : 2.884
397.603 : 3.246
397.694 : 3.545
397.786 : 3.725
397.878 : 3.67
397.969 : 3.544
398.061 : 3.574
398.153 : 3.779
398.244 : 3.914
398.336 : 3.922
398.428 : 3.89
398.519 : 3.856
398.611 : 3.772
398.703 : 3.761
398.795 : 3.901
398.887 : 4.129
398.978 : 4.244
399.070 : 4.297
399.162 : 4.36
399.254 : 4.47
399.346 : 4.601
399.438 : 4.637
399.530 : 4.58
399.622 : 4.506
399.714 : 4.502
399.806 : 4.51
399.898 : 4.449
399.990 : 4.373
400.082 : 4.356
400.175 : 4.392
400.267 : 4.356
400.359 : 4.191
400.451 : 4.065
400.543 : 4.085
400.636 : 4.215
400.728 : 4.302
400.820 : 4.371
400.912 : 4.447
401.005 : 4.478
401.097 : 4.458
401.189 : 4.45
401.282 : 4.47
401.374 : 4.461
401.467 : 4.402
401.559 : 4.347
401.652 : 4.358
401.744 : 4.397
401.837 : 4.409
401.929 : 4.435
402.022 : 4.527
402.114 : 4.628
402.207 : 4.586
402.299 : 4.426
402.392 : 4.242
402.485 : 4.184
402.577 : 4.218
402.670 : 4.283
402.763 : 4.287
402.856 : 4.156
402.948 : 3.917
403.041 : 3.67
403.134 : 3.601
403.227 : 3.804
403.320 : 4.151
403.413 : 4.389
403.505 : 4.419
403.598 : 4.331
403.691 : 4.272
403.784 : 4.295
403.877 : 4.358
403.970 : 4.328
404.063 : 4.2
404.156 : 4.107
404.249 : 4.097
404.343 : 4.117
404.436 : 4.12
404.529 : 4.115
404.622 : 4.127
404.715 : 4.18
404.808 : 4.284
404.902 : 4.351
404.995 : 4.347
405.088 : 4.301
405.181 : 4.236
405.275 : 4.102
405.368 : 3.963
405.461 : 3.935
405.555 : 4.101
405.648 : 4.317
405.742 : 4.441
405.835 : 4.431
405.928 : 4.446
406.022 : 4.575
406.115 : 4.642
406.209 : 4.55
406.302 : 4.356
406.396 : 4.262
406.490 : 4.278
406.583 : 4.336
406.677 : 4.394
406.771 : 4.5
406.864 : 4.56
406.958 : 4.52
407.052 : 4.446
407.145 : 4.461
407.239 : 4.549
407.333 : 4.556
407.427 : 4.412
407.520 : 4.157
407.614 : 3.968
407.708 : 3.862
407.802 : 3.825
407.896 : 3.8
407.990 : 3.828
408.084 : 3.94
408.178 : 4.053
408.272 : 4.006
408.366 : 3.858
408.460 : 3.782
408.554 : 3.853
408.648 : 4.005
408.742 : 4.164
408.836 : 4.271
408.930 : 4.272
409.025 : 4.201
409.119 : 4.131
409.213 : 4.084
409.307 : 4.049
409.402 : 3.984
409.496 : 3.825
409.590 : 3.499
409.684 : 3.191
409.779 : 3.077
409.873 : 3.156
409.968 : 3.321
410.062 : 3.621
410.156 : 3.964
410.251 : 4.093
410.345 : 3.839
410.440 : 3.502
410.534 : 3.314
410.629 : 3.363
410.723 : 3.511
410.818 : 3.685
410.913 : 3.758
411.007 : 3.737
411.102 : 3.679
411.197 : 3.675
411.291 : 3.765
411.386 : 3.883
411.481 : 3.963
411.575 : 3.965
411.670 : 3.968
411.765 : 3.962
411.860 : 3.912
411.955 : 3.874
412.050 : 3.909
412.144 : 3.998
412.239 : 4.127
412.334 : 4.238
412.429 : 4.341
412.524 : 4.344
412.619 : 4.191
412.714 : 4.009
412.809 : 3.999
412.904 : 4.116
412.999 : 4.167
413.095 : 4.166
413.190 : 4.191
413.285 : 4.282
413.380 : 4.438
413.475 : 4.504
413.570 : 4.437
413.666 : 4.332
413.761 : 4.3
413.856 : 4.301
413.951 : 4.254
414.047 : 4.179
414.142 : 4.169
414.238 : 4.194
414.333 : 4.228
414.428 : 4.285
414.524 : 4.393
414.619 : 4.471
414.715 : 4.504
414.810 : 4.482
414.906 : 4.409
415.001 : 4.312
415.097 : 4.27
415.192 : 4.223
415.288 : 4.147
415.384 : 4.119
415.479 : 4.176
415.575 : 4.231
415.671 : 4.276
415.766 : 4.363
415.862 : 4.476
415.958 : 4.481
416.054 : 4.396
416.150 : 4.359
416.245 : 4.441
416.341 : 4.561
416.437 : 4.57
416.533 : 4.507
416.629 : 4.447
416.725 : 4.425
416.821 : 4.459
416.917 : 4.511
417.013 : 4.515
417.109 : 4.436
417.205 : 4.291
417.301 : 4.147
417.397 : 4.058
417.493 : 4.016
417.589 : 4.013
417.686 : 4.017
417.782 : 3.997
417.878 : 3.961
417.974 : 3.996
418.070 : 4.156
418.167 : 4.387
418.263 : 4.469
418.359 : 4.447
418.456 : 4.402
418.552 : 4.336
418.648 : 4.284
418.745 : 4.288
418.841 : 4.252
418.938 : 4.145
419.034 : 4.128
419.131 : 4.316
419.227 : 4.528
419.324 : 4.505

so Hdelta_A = 0.440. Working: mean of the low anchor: 4.27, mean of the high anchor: 4.3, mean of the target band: 3.8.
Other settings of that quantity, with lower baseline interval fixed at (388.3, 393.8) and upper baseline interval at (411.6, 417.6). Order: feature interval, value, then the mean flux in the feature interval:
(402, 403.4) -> -0.10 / 4.18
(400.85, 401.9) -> -0.15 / 4.42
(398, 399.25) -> -0.06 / 3.97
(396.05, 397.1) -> 0.29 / 2.68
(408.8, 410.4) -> 0.12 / 3.79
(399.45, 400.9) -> -0.20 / 4.36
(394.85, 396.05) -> 0.03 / 3.59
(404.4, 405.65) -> -0.06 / 4.17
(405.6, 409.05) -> -0.17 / 4.24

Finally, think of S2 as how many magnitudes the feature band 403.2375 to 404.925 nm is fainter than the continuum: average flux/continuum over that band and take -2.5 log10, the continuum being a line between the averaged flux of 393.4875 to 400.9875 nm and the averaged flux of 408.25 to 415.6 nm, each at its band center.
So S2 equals -0.112 mag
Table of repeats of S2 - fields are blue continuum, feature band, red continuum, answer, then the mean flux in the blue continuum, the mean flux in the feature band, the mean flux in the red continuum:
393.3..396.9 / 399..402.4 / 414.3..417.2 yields -0.23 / 3.29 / 4.41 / 4.38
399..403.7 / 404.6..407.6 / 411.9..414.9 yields -0.01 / 4.33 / 4.35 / 4.24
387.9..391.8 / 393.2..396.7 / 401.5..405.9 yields 0.15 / 3.57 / 3.32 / 4.23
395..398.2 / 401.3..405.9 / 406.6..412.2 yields -0.19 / 3.12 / 4.24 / 3.93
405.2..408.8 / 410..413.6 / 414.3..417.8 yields 0.08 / 4.22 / 3.96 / 4.33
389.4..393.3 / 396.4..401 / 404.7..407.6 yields 0.11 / 3.85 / 3.71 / 4.35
